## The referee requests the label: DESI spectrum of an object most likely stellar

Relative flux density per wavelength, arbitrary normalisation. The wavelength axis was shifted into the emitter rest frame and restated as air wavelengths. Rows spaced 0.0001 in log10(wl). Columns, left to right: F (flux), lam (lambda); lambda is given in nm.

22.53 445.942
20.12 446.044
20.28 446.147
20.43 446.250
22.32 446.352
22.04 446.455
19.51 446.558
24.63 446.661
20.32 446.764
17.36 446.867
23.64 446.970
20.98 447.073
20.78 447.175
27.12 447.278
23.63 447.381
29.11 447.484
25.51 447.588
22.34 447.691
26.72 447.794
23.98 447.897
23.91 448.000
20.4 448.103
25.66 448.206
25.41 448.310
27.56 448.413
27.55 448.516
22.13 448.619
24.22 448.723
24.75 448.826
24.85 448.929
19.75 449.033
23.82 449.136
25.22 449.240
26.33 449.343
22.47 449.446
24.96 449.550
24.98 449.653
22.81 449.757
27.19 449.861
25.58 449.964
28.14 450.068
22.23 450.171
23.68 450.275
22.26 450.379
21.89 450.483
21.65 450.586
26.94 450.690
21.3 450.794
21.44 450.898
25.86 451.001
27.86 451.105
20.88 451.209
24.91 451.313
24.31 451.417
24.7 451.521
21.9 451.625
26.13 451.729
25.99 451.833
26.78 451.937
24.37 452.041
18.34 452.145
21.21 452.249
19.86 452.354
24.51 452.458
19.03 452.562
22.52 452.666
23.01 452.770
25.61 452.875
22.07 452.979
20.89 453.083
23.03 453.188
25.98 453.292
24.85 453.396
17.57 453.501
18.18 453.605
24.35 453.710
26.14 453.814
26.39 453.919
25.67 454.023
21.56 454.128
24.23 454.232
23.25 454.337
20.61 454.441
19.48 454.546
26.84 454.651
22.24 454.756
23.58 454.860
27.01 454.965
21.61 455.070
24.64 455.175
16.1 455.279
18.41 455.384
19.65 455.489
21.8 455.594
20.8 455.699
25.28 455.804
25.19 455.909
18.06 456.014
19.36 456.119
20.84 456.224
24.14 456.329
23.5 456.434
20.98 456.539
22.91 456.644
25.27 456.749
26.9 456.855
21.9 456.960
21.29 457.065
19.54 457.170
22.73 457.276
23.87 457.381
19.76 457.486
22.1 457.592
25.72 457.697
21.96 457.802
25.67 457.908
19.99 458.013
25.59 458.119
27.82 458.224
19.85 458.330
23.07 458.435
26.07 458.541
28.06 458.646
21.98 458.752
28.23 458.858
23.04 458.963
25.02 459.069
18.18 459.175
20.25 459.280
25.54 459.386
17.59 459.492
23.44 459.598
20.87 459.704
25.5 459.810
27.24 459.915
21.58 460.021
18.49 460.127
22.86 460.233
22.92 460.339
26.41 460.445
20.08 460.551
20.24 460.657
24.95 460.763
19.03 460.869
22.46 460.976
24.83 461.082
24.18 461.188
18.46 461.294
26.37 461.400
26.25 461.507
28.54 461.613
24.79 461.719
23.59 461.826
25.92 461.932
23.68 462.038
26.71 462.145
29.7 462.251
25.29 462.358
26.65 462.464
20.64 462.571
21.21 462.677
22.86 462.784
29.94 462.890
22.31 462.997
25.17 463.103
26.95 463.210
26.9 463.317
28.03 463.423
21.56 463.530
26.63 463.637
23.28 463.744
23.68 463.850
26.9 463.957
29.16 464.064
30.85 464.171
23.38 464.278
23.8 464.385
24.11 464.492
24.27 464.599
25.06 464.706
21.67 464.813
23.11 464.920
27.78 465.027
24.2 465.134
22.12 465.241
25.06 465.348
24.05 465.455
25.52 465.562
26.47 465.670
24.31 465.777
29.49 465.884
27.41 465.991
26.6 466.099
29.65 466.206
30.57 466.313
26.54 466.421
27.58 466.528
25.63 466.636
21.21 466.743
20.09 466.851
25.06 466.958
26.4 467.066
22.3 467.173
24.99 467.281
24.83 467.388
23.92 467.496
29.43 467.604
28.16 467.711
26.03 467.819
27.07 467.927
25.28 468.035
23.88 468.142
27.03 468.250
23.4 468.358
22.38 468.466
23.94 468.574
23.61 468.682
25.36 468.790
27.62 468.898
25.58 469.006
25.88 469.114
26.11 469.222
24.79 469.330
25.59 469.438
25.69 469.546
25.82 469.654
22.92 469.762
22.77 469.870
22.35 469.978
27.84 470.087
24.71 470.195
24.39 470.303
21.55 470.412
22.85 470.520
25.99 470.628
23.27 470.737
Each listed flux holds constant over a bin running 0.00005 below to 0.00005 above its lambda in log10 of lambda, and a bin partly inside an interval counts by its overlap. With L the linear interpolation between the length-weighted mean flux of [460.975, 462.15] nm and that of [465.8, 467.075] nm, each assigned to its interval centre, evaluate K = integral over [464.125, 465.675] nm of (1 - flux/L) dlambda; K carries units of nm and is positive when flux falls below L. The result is 0.066 nm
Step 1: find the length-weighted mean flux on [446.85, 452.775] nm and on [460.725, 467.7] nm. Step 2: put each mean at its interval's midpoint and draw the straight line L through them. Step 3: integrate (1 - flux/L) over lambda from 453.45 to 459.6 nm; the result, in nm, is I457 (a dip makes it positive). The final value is 0.44 nm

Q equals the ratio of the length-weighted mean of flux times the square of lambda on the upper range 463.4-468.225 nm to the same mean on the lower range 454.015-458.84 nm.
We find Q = 1.2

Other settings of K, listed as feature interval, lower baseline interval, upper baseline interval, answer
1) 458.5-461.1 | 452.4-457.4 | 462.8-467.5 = 0.10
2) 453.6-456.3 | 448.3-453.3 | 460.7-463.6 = 0.19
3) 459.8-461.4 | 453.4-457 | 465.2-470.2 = 0.07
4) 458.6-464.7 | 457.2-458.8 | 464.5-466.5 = 0.10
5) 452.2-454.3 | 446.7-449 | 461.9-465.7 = 0.13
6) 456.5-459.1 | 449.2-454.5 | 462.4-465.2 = 0.07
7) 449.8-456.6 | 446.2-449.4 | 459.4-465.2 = 0.25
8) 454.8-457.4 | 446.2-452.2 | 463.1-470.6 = 0.23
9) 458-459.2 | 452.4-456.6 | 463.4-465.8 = -0.04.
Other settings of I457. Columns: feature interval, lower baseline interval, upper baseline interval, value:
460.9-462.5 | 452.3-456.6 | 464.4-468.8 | -0.063 nm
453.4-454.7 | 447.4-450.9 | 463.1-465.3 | 0.089 nm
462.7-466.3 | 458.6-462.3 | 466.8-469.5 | -0.165 nm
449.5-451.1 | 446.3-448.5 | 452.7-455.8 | -0.070 nm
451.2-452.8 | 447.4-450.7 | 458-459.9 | 0.072 nm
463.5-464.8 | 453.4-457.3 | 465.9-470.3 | -0.037 nm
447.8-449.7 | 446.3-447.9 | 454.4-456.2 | -0.129 nm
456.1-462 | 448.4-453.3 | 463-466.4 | 0.406 nm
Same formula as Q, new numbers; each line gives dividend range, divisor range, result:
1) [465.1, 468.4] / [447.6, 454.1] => 1.16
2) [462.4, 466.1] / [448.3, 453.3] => 1.12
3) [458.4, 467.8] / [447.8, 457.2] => 1.11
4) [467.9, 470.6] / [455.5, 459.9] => 1.13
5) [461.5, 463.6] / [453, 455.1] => 1.13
